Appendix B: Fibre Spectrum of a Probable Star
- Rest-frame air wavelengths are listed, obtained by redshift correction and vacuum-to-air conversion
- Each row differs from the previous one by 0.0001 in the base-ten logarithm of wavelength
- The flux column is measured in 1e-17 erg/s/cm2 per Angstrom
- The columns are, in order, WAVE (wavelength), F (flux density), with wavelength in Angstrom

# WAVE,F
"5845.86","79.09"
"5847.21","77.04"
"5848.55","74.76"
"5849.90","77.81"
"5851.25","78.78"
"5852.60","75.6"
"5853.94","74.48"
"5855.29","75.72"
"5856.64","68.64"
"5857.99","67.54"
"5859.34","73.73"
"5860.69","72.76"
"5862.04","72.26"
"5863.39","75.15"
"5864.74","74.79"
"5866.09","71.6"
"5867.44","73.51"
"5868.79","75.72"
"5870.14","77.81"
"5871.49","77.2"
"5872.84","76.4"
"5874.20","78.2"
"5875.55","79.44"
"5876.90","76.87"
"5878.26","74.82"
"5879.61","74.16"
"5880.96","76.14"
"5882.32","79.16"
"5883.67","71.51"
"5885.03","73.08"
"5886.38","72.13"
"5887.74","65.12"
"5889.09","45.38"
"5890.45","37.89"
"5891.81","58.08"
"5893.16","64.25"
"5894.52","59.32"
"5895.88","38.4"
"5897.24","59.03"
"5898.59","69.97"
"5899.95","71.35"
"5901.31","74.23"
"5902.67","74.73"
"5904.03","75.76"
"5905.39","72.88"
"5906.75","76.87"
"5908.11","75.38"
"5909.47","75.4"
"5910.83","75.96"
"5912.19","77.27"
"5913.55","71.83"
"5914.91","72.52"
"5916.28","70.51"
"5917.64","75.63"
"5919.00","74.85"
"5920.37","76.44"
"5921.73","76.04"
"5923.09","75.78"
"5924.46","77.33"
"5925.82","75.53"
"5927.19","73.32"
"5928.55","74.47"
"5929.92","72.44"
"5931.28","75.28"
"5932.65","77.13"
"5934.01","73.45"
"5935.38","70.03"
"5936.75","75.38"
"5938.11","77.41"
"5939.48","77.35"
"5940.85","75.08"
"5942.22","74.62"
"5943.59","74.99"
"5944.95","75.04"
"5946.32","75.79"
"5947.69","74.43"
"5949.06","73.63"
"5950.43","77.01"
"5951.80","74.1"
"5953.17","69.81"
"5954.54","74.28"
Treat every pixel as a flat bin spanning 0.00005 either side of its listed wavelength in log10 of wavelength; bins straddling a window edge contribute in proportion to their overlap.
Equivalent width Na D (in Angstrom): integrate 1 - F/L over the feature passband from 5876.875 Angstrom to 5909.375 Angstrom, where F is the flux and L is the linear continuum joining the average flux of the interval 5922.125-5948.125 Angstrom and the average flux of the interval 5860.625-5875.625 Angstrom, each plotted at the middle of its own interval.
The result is 3.42 Angstrom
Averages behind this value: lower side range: 75.4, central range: 67.3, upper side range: 75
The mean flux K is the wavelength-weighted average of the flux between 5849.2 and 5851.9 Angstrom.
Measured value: 78.1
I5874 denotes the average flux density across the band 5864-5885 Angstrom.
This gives 75.7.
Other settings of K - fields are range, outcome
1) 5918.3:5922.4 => 75.8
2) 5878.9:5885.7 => 74.8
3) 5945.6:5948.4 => 75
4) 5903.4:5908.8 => 75.2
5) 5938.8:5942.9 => 75.6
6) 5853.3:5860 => 71.9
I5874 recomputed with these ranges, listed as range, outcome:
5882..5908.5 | 65.4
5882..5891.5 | 62.7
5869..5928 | 71.1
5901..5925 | 75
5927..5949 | 74.8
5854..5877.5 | 74.5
